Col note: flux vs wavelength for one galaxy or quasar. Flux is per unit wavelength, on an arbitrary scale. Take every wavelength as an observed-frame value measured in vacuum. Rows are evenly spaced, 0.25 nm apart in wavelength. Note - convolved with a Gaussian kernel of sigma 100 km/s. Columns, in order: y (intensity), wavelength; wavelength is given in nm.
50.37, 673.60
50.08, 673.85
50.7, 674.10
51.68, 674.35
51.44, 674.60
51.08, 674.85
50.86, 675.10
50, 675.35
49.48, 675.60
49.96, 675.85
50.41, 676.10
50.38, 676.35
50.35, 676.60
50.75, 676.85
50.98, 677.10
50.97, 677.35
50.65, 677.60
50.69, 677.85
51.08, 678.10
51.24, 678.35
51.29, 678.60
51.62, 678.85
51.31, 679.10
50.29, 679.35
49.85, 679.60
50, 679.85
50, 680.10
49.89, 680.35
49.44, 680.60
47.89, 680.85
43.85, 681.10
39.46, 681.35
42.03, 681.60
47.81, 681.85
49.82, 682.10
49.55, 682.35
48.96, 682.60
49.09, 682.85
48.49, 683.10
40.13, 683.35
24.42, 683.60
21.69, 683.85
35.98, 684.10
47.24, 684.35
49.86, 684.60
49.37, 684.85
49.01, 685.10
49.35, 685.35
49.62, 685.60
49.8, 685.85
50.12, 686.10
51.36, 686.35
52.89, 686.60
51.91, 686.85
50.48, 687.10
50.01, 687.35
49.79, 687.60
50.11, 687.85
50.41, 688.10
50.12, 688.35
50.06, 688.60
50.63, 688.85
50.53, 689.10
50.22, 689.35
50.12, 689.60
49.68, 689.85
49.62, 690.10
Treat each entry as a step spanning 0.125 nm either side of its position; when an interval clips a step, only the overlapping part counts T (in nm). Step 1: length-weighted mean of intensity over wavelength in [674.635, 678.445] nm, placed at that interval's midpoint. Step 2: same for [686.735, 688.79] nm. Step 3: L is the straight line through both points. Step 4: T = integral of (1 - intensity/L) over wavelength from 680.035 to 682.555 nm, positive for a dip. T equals 0.18 nm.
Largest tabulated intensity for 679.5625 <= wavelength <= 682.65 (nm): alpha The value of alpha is 50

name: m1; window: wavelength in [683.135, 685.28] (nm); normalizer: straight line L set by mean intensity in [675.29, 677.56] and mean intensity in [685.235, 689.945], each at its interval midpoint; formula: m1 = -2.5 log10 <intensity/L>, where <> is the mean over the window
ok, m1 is 0.24 mag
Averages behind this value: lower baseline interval 50.4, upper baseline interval 50.4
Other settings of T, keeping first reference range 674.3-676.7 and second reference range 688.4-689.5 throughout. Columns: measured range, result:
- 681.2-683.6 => 0.26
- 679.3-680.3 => 0.01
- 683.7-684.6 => 0.24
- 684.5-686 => 0.03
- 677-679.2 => -0.03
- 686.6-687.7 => -0.01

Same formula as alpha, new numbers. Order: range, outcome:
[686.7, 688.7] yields 51.91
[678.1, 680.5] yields 51.62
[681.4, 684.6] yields 49.86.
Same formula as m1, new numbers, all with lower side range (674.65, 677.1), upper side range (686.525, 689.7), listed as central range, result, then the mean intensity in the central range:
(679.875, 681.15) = 0.04 mag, 48.6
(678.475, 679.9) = -0.01 mag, 50.8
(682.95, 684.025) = 0.42 mag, 34.1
